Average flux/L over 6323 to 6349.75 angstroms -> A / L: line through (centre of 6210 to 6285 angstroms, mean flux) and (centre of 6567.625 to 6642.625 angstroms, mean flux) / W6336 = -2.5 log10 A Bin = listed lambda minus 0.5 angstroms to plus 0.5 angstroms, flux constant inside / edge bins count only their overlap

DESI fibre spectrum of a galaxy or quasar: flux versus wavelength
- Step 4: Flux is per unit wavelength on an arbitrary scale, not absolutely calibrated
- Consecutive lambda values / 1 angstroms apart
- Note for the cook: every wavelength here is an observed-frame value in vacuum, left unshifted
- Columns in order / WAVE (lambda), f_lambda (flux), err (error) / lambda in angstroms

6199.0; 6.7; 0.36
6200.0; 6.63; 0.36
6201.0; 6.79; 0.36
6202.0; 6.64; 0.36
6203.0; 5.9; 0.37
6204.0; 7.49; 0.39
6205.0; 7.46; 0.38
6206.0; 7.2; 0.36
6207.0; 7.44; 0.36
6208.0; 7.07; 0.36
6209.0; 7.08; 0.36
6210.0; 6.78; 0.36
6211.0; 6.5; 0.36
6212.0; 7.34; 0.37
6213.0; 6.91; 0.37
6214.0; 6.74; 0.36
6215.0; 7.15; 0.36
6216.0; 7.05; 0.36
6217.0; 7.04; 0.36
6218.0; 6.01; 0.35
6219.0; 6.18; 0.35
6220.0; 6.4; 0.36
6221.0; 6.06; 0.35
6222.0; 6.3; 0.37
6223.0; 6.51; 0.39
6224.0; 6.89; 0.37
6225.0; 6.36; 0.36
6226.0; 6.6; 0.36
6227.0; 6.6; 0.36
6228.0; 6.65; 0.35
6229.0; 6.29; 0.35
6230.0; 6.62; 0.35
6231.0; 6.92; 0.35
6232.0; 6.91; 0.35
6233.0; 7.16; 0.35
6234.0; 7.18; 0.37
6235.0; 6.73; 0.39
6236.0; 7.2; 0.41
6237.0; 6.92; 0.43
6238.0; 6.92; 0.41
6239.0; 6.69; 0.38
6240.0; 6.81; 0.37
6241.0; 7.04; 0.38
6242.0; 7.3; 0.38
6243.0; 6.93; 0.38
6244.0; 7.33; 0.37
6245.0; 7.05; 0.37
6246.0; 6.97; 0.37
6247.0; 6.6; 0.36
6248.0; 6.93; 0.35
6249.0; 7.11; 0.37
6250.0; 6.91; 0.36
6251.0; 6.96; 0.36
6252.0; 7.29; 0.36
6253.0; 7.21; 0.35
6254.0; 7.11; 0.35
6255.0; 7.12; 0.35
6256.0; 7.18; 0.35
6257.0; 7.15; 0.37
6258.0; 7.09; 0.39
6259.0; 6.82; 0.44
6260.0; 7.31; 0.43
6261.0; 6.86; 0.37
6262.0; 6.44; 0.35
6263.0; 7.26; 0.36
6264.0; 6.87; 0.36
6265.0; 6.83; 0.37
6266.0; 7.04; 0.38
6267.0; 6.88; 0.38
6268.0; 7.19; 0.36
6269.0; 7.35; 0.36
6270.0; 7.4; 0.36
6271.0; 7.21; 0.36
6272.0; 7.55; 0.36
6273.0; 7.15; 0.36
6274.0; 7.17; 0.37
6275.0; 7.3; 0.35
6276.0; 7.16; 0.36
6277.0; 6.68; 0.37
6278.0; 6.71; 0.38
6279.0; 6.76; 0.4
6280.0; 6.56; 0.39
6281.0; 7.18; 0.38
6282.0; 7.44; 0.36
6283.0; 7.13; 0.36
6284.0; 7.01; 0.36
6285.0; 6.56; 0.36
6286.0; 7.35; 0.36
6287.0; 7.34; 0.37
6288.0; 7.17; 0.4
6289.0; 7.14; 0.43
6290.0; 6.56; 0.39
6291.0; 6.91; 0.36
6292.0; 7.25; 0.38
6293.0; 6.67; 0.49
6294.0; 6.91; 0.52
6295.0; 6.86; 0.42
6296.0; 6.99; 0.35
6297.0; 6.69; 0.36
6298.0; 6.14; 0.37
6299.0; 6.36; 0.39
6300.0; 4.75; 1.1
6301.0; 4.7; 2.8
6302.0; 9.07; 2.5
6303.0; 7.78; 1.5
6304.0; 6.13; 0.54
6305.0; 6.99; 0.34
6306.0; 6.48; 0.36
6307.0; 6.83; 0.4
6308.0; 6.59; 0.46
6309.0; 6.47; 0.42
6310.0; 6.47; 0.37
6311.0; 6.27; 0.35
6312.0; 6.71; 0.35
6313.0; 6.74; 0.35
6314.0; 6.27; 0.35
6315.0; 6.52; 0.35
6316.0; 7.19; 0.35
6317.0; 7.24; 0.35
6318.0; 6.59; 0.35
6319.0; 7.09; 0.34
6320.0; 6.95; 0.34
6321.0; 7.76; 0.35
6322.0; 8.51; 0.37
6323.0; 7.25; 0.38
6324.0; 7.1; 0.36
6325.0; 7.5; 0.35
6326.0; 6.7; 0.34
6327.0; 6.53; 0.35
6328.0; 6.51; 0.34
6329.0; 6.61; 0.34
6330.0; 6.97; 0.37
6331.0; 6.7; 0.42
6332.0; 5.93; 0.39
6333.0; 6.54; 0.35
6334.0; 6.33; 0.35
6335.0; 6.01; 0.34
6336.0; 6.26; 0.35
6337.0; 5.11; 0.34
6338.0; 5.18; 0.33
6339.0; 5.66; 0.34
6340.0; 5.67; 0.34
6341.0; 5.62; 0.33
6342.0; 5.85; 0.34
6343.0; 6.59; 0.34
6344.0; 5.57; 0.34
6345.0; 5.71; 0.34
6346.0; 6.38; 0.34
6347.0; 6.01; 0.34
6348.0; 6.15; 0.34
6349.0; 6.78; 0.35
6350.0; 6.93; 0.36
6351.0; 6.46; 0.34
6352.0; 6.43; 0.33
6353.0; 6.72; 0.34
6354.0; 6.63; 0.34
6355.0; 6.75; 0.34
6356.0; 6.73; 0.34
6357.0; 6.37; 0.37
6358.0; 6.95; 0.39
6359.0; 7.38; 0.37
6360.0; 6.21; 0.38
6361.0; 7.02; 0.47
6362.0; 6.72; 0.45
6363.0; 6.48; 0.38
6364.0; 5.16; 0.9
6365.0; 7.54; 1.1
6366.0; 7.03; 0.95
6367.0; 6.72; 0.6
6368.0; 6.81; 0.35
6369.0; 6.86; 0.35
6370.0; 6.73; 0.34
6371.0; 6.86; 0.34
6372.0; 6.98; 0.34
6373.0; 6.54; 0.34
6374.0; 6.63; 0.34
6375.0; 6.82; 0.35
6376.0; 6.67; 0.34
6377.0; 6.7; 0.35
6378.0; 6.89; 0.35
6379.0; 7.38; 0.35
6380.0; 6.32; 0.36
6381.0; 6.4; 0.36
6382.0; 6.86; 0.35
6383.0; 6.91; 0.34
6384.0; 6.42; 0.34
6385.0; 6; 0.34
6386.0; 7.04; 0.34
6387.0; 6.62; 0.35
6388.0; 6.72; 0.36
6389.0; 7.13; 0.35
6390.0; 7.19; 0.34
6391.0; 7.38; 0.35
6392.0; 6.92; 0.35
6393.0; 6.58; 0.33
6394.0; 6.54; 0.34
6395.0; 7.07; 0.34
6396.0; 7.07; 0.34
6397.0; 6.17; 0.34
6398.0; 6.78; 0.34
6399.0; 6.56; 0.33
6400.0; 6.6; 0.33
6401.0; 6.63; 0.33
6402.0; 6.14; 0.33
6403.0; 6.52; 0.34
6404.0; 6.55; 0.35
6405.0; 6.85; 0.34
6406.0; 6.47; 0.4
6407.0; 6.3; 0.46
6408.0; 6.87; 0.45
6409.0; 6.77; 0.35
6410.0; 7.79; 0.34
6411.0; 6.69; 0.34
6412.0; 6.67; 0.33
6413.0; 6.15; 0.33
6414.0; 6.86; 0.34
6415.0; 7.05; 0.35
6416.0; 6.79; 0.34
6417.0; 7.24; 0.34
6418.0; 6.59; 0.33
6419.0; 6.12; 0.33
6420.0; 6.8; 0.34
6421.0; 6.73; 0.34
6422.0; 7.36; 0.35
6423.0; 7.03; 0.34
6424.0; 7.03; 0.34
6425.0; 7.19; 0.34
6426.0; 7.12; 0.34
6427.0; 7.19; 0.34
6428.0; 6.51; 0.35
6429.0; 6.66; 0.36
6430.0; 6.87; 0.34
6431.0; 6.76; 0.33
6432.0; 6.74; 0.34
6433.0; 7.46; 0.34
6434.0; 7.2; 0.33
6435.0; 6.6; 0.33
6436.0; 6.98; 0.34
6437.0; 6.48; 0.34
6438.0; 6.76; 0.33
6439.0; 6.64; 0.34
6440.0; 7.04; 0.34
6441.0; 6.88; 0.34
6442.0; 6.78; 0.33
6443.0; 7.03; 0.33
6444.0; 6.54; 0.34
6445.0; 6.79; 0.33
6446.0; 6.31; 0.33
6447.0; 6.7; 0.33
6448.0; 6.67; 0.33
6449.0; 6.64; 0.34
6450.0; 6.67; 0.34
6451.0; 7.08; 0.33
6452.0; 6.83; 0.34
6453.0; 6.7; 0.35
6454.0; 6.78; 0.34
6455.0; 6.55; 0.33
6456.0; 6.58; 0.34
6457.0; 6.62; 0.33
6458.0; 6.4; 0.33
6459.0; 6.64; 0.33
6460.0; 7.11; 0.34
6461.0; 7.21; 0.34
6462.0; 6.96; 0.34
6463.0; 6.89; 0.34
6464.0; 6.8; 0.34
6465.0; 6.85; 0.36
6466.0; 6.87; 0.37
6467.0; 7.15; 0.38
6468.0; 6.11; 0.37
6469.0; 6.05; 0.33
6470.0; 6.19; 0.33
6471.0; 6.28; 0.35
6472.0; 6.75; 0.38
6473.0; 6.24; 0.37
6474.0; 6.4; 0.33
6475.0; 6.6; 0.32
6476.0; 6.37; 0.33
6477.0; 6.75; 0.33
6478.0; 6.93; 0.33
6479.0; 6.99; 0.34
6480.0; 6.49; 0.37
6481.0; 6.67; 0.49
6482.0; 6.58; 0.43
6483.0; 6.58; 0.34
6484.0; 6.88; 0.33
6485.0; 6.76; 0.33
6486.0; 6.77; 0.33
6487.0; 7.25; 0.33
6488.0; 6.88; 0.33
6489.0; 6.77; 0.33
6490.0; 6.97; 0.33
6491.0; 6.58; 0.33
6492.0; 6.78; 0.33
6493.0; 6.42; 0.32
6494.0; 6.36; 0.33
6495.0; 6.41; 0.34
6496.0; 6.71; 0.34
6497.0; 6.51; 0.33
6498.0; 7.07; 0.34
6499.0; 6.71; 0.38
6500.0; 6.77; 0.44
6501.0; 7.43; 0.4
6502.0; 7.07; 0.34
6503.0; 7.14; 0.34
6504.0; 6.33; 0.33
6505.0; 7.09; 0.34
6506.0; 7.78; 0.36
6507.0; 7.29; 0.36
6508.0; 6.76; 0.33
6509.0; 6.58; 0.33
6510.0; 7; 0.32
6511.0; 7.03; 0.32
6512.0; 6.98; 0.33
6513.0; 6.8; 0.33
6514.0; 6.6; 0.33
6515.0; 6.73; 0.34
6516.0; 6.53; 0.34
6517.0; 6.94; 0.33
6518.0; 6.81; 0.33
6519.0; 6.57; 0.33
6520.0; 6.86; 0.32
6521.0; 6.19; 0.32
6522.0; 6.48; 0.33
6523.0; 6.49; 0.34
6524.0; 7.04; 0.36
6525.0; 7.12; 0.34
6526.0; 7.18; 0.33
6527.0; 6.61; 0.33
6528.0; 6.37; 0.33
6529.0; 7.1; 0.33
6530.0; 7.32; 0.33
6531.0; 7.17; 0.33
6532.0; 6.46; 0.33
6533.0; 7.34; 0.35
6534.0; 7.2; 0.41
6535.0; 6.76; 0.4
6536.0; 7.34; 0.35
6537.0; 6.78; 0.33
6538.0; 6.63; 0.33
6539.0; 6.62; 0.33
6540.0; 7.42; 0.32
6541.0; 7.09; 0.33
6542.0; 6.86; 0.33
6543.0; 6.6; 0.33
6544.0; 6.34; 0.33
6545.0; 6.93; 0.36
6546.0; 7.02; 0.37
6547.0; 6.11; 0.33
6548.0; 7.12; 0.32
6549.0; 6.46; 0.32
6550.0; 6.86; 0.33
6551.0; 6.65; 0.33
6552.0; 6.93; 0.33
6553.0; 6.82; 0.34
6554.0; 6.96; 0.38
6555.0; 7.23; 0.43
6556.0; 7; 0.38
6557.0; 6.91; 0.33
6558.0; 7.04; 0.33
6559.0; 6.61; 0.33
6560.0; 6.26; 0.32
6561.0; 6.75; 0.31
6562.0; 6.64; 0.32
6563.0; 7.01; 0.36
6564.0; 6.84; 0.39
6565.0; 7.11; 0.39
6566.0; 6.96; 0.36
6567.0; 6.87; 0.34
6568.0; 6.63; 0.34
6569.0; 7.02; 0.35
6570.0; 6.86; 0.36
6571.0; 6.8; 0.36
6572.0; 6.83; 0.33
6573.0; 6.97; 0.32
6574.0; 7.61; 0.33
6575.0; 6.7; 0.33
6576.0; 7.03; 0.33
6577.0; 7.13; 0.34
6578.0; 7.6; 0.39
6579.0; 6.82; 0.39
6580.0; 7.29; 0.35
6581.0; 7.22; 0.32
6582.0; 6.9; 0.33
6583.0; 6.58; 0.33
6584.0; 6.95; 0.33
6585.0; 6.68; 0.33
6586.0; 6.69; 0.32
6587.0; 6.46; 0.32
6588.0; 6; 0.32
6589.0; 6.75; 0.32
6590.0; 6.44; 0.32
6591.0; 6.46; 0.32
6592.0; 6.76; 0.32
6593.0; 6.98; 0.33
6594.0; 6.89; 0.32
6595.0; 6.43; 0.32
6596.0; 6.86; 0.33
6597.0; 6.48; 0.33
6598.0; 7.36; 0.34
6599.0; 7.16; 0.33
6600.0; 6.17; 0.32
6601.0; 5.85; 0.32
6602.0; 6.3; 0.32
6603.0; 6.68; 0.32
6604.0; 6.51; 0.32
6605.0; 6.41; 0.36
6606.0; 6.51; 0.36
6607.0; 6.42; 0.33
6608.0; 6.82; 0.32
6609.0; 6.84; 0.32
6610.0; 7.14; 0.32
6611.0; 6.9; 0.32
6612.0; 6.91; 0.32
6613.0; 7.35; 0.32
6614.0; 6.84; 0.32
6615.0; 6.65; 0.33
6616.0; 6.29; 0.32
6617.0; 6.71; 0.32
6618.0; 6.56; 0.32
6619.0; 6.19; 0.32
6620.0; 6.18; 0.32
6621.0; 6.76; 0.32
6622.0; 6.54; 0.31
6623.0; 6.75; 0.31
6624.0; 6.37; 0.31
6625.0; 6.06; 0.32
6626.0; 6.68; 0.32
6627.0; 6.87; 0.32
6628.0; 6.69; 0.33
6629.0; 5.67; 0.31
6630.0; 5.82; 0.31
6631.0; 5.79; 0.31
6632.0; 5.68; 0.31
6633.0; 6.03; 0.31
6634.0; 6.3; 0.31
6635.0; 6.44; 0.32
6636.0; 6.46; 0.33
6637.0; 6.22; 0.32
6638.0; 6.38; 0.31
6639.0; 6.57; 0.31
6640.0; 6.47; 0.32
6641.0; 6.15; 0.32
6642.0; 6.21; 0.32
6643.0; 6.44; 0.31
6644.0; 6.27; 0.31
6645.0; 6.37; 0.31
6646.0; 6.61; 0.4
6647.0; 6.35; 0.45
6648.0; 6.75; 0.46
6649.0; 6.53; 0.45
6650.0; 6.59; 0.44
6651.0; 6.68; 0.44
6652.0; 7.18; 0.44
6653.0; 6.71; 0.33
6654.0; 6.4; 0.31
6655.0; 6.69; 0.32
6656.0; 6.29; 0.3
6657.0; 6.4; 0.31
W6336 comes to 0.10 mag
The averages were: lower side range 6.92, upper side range 6.62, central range 6.26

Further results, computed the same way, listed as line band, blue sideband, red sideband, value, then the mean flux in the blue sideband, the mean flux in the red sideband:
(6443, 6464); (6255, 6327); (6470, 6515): 0.01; 6.93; 6.77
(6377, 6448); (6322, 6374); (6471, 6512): -0.03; 6.5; 6.78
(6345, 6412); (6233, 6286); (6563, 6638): 0.03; 7.03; 6.66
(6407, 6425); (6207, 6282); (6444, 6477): -0.02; 6.92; 6.65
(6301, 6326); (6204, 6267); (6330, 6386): -0.06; 6.9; 6.47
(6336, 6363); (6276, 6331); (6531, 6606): 0.09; 6.85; 6.81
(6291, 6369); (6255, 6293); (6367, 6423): 0.05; 7.05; 6.75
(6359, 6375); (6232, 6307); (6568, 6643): 0.02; 6.96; 6.62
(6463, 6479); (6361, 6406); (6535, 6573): 0.03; 6.72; 6.84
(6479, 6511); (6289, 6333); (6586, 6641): -0.03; 6.77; 6.51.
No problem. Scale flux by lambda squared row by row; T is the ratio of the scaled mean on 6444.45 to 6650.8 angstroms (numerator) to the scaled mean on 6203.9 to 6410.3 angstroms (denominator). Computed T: 1.07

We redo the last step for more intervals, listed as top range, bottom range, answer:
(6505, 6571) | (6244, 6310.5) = 1.07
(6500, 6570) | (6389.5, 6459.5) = 1.05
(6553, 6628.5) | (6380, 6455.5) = 1.05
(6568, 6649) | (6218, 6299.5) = 1.07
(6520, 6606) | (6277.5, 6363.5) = 1.11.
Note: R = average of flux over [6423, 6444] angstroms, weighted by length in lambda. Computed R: 6.89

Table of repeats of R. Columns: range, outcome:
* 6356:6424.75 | 6.75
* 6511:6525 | 6.72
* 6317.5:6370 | 6.54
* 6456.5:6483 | 6.65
